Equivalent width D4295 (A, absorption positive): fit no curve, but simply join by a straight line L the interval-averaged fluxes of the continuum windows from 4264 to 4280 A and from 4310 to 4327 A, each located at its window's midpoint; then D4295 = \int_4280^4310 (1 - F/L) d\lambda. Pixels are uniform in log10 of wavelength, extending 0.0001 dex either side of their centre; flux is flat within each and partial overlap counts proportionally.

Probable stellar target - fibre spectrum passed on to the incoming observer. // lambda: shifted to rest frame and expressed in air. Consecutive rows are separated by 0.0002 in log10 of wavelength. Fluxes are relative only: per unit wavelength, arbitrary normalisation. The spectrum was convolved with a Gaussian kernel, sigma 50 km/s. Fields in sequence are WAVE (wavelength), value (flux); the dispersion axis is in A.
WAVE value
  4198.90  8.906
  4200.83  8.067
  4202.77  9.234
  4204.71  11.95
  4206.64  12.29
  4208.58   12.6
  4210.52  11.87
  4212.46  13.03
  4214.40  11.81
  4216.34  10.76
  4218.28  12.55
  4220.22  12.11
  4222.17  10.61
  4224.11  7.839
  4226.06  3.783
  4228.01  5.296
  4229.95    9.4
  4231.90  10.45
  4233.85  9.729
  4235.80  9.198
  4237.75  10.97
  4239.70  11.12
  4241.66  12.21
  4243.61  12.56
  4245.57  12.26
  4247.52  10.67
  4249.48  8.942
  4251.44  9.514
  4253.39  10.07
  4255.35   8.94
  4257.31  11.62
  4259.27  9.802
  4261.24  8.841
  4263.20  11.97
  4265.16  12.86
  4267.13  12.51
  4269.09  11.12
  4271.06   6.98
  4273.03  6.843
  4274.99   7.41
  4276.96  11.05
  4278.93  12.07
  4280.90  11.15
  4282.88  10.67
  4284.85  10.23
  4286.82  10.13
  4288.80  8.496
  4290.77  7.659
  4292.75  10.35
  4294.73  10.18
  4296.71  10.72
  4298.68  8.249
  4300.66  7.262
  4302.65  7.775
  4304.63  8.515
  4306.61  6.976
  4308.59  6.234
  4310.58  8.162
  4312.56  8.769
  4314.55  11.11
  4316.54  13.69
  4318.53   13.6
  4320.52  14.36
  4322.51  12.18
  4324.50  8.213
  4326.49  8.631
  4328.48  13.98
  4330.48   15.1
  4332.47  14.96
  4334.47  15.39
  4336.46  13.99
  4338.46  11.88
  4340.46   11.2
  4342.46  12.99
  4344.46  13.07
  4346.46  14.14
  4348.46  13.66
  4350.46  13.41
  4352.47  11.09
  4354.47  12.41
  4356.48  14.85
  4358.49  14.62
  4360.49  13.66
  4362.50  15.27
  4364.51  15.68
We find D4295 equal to 4.6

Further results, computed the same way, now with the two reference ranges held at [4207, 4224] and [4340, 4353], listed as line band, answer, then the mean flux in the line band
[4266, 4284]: 3.32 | 10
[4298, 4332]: 6.42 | 10.3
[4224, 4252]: 5.36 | 9.65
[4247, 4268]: 2.78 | 10.5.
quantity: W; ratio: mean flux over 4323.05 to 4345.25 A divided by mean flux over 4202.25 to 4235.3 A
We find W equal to 1.2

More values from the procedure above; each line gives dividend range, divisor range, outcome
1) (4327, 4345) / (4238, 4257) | 1.26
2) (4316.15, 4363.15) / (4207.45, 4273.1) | 1.27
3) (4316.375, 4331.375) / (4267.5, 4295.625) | 1.28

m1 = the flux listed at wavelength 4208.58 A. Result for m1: 12.6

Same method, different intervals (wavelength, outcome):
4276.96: 11.05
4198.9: 8.906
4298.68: 8.249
